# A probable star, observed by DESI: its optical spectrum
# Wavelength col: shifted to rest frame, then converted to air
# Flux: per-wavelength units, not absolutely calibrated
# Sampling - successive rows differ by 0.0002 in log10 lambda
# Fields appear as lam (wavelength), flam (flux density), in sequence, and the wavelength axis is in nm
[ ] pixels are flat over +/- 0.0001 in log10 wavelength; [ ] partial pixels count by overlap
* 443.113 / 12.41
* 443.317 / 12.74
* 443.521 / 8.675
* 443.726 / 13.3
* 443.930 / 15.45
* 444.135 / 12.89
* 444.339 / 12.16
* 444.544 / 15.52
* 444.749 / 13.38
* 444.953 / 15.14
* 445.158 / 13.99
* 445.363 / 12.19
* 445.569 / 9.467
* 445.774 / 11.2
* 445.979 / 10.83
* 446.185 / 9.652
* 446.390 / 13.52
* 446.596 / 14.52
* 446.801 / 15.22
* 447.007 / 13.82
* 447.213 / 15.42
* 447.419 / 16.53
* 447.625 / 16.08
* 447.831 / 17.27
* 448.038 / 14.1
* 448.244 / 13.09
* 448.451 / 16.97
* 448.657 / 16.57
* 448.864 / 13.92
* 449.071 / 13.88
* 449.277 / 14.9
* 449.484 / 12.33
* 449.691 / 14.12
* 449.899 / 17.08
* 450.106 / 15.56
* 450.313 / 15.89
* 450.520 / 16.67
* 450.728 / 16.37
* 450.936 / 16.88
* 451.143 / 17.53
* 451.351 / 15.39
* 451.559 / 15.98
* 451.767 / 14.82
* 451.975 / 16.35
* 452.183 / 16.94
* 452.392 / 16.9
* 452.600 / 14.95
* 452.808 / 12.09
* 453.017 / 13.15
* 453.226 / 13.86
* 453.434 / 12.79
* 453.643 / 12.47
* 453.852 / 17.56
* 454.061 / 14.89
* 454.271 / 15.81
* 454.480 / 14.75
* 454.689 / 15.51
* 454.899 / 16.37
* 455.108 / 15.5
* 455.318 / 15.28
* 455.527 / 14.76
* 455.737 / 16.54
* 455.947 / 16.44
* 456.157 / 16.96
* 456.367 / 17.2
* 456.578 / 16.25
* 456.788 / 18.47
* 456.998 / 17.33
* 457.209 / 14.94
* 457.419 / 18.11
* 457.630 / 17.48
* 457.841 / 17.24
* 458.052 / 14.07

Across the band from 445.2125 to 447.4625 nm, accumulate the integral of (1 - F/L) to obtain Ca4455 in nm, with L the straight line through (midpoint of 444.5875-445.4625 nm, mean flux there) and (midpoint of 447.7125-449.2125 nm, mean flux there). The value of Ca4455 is 0.23 nm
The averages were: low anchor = 13.8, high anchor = 15.1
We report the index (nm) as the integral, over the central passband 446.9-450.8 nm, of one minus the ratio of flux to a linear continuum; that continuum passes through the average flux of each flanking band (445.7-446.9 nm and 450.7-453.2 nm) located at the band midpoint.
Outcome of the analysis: -0.40 nm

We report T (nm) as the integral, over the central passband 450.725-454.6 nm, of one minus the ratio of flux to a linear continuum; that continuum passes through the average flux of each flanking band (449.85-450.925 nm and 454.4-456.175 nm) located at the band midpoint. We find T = 0.21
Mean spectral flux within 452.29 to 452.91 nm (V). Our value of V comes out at 14.7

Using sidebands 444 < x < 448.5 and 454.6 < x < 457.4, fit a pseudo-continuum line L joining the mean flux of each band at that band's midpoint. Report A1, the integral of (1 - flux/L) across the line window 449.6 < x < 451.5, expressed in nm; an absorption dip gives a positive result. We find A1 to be -0.16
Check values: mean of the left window 13.7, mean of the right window 16.3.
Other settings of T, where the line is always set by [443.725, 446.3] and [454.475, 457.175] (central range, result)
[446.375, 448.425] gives -0.25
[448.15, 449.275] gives -0.08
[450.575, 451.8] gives -0.13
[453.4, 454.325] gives 0.05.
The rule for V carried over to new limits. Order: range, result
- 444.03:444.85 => 13.5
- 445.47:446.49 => 10.9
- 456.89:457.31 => 16.2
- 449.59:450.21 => 15.6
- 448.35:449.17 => 15.3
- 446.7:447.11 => 14.5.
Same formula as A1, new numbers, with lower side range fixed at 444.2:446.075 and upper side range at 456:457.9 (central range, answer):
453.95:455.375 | 0.07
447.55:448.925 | -0.16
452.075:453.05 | 0.03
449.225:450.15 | -0.02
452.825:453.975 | 0.14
